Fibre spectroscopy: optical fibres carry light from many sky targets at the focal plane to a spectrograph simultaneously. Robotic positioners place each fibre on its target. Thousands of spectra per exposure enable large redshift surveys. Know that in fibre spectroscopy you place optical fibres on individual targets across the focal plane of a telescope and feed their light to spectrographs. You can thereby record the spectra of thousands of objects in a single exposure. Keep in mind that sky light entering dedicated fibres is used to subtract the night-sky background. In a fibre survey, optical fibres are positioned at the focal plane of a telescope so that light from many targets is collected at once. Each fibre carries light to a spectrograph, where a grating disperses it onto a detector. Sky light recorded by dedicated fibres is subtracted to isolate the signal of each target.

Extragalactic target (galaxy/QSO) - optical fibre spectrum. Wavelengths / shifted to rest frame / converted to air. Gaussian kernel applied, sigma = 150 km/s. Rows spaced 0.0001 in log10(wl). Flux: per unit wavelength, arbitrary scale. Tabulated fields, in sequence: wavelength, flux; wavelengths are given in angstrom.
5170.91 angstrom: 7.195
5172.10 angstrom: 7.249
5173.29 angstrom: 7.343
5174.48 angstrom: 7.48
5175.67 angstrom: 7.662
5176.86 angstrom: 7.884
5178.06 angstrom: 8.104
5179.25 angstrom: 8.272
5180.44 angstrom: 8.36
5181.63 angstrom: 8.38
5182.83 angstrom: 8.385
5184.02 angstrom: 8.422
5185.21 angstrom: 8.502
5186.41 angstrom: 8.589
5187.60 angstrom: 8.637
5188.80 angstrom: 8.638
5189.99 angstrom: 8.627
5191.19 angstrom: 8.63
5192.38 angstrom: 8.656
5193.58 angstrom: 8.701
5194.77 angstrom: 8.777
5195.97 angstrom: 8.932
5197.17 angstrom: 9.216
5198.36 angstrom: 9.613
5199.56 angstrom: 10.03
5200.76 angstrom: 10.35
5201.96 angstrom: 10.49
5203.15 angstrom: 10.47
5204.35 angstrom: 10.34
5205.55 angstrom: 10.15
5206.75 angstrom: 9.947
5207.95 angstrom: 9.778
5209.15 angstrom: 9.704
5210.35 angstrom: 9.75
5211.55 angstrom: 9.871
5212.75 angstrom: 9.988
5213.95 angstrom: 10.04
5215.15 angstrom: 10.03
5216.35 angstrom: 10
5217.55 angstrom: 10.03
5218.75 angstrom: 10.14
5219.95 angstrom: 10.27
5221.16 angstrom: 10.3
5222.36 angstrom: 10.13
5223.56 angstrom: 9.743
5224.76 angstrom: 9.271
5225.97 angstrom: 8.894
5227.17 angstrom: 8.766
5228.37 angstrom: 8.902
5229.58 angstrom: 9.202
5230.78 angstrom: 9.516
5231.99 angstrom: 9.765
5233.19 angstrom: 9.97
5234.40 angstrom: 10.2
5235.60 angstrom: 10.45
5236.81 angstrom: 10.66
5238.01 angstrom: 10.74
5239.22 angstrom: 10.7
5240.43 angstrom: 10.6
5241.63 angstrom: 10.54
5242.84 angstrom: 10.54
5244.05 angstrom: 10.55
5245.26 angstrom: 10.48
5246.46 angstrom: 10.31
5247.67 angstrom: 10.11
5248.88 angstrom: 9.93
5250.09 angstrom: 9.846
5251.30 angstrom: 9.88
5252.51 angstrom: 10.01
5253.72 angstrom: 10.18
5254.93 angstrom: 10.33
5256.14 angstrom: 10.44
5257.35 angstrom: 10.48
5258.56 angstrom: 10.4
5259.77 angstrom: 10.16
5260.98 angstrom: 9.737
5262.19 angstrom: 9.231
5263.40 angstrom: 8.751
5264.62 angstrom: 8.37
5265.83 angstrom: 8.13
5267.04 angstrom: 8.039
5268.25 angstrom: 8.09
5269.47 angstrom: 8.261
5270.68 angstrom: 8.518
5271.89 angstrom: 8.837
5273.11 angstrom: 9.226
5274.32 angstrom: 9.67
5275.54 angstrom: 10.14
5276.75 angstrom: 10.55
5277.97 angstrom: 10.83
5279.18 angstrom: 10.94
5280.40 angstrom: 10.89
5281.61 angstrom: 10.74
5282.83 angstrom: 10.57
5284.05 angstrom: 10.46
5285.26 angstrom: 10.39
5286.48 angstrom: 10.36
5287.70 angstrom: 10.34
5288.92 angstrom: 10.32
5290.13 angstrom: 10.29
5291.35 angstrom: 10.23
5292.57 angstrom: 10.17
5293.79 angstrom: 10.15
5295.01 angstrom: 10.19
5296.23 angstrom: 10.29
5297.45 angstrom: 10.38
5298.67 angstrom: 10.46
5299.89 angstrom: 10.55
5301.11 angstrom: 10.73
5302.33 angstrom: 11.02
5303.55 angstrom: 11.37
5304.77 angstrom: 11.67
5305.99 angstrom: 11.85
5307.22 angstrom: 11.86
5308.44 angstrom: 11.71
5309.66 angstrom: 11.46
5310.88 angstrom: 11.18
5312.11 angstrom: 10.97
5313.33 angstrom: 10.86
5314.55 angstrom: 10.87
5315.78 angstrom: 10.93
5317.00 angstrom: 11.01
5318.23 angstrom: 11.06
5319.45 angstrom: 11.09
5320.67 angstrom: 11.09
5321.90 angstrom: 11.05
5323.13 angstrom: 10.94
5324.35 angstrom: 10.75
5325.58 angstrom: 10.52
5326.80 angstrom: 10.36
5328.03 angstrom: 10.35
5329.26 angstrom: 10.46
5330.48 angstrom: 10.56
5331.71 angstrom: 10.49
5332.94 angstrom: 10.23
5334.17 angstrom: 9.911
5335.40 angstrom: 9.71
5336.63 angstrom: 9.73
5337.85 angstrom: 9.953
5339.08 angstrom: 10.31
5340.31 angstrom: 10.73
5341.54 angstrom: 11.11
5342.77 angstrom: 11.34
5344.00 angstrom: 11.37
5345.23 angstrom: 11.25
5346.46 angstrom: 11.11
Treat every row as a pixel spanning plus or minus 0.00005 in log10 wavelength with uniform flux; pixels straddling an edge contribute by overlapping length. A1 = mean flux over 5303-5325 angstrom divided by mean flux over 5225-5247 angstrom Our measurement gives 1.12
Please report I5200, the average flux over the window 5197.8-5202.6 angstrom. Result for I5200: 10.1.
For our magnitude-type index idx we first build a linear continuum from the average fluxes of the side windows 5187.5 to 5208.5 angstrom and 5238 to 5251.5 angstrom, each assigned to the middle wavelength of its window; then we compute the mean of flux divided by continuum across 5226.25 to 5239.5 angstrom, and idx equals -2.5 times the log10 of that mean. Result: 0.03 mag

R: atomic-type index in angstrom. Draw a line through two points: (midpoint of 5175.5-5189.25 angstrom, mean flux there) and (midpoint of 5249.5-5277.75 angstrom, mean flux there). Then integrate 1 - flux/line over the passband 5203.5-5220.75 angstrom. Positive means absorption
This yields -2.5 angstrom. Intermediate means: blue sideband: 8.33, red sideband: 9.46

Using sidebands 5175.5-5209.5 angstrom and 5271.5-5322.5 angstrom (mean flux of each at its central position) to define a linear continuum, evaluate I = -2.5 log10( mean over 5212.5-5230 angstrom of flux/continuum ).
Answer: -0.024 mag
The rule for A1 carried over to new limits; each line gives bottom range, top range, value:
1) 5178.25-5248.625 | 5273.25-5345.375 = 1.11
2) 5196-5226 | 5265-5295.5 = 0.99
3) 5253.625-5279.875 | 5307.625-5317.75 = 1.17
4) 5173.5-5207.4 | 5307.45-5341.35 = 1.20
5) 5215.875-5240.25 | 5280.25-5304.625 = 1.06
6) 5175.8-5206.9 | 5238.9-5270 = 1.08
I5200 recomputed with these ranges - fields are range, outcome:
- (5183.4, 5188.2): 8.54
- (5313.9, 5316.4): 10.9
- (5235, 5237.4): 10.5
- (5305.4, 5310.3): 11.7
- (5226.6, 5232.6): 9.24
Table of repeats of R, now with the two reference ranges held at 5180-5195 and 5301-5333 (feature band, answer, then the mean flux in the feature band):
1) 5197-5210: -1.71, 10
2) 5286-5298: 0.29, 10.3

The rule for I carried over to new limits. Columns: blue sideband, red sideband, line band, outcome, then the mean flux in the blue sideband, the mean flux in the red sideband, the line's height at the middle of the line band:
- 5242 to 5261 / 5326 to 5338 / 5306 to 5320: -0.10 mag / 10.2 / 10.2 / 10.2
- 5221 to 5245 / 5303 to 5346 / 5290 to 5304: 0.01 mag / 9.97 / 10.9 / 10.6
